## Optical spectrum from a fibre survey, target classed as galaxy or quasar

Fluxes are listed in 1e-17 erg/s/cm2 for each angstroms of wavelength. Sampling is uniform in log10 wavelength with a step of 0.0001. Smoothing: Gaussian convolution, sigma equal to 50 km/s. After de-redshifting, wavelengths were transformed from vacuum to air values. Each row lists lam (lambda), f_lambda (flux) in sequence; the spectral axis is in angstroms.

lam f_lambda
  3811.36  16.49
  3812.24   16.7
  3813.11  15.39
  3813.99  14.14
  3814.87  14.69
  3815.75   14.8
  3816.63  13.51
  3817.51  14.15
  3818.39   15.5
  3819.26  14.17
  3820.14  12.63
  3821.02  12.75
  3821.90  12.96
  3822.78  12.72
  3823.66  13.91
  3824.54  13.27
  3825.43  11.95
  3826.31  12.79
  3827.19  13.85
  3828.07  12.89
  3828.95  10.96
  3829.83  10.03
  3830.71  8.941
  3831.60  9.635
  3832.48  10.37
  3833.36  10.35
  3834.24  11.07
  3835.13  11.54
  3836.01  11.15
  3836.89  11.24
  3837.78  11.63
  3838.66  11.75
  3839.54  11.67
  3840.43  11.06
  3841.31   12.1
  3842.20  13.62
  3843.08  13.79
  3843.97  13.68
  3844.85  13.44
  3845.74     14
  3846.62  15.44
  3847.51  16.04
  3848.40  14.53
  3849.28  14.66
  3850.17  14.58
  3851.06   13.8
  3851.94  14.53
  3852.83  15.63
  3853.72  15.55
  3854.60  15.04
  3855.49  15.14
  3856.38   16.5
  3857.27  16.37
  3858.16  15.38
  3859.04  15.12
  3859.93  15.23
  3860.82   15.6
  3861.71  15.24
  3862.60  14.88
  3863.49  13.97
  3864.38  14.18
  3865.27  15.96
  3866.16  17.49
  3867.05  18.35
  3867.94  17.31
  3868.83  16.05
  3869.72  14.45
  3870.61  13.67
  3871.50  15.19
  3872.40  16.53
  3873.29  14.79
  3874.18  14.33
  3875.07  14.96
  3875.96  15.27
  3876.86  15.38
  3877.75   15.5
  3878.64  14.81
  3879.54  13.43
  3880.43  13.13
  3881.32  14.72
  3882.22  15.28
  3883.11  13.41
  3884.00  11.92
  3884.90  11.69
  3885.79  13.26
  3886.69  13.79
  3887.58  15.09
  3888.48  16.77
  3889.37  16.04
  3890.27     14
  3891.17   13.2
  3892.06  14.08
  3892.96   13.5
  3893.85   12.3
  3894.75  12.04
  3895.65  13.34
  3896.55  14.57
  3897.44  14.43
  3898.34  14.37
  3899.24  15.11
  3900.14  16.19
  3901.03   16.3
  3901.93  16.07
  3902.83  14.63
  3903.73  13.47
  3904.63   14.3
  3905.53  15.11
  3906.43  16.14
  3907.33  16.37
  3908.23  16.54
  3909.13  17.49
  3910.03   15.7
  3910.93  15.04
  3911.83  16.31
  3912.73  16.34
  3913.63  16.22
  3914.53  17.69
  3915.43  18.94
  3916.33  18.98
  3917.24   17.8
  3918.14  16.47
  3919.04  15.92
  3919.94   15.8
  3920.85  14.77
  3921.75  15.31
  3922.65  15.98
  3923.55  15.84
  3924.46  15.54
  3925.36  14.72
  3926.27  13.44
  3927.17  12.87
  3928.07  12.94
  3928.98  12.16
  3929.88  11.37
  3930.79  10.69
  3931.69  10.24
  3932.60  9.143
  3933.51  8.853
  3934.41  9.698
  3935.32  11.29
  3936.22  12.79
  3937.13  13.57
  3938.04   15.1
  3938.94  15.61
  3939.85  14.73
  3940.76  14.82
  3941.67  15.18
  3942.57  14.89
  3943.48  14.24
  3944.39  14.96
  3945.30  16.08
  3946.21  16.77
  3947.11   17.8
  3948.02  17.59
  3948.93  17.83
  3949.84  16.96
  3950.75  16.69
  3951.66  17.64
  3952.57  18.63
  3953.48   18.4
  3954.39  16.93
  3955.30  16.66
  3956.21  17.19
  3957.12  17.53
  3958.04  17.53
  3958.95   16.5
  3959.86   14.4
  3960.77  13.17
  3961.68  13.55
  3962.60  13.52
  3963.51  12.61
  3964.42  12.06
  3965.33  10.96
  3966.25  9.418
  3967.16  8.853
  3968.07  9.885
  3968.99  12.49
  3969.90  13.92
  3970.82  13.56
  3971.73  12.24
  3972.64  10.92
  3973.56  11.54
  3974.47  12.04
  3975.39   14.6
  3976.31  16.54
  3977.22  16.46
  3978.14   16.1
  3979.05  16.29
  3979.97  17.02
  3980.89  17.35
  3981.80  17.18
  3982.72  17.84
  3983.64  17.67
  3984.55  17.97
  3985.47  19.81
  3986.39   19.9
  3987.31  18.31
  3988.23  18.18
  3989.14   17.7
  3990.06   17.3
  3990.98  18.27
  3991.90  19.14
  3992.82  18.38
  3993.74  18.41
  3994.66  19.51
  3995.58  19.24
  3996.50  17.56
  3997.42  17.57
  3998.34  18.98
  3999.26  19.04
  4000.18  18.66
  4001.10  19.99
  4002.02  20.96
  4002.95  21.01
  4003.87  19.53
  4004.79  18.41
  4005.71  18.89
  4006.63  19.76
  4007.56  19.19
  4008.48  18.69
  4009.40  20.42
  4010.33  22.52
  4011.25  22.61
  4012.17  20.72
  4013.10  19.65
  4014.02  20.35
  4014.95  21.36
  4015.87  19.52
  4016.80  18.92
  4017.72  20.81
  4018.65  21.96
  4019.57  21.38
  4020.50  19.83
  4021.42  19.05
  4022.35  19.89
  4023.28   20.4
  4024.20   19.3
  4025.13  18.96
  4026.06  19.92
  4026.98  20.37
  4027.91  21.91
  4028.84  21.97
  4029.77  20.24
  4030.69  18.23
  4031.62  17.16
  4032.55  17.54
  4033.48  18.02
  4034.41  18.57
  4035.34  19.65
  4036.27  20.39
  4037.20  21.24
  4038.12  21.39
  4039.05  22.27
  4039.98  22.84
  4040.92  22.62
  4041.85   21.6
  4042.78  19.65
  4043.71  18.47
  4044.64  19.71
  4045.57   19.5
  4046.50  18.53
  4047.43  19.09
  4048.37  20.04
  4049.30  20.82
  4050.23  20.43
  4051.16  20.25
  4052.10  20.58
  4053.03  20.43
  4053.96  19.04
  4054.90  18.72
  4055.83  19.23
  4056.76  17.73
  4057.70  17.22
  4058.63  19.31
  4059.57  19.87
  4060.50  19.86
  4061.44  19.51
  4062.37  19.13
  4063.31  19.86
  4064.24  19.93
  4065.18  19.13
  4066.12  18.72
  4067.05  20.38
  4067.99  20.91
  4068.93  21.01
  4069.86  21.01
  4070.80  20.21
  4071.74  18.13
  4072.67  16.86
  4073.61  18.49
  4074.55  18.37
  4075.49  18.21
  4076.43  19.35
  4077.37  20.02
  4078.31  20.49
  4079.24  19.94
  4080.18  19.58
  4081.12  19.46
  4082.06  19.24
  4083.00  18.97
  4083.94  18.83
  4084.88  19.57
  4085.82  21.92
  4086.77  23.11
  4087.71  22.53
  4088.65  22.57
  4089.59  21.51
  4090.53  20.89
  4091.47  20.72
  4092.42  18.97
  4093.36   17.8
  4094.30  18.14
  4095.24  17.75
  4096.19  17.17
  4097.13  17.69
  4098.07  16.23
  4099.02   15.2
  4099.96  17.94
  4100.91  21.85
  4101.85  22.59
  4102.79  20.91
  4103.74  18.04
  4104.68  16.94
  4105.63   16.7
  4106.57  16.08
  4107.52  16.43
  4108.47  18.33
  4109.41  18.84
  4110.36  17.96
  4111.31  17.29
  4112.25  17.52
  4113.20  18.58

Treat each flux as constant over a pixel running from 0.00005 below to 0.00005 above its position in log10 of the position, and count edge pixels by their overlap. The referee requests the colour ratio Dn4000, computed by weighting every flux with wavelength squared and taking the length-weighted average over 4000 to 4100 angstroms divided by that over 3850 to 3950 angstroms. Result 1.4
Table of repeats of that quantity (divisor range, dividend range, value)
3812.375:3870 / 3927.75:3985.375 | 1.11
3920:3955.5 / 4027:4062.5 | 1.43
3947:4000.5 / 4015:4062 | 1.28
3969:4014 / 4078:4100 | 1.14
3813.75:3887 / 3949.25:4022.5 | 1.34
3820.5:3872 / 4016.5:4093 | 1.61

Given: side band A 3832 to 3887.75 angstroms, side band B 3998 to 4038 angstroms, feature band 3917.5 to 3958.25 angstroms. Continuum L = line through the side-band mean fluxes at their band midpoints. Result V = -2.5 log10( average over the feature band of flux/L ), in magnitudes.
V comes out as 0.15 mag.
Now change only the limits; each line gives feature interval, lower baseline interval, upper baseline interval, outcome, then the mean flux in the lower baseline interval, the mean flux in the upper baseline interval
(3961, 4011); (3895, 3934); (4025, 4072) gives 0.06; 14.8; 19.8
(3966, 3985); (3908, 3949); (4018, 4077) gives 0.17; 14.8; 19.8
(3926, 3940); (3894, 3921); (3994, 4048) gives 0.35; 15.7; 19.9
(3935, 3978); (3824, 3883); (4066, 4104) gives 0.13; 14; 19.6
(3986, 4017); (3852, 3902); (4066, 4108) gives -0.11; 14.8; 19.3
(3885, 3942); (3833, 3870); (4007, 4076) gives 0.11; 14.3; 19.9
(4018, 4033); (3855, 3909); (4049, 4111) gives -0.10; 14.9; 19.3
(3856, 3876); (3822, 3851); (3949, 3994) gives -0.18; 12.5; 15.6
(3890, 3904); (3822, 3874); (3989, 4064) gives 0.09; 13.8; 19.7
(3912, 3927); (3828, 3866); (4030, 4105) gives -0.05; 13.5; 19.6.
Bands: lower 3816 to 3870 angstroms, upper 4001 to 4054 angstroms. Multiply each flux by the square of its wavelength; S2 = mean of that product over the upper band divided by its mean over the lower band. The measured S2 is 1.6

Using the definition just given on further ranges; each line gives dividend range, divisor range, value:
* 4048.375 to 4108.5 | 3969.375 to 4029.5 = 1.08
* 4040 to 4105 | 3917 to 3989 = 1.40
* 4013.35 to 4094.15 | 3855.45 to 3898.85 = 1.48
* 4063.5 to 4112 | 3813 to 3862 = 1.62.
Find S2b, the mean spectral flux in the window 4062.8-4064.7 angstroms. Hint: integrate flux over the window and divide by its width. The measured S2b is 19.9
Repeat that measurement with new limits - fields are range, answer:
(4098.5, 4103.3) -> 19.6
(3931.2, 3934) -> 9.44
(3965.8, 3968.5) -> 9.4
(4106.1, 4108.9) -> 16.9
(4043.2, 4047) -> 19.1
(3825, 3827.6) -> 12.9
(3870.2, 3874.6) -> 14.9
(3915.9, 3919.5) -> 17.3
